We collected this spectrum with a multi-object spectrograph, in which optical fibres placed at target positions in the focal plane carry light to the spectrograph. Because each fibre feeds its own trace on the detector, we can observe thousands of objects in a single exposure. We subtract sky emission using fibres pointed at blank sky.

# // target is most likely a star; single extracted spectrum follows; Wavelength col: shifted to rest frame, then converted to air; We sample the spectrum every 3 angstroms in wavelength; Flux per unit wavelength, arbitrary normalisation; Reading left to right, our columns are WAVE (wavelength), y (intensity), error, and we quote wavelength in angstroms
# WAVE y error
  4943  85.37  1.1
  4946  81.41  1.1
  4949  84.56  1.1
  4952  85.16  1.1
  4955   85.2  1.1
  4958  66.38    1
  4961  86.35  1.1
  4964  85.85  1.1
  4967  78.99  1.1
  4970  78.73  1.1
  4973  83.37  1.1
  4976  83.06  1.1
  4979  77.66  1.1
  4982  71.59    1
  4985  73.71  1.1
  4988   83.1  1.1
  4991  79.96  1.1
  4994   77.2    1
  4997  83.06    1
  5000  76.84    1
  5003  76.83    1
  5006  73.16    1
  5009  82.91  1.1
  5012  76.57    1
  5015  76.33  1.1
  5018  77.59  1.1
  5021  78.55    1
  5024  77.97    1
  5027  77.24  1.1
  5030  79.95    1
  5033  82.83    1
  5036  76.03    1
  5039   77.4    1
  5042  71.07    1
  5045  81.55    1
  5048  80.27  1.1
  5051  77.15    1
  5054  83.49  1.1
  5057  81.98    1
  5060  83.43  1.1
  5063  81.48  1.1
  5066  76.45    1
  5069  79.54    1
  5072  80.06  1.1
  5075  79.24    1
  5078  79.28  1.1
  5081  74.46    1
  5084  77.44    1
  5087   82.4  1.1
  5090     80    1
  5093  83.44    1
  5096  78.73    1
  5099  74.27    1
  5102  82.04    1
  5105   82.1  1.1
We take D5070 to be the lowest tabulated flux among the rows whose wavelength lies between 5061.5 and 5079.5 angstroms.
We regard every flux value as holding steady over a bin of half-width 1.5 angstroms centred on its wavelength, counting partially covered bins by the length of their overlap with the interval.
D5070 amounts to 76.45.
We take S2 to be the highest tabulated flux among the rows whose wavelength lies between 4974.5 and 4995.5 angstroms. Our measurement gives 83.1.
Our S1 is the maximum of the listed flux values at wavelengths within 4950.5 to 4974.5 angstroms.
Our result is 86.35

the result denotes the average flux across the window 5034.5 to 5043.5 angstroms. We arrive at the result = 74.8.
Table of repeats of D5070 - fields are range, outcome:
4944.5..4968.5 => 66.38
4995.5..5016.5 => 73.16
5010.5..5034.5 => 76.33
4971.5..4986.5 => 71.59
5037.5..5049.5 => 71.07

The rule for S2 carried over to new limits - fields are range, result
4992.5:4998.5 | 83.06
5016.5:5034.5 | 82.83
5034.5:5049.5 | 81.55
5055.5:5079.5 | 83.43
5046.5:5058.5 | 83.49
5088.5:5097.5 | 83.44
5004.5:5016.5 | 82.91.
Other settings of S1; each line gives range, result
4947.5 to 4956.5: 85.2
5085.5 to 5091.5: 82.4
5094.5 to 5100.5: 78.73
